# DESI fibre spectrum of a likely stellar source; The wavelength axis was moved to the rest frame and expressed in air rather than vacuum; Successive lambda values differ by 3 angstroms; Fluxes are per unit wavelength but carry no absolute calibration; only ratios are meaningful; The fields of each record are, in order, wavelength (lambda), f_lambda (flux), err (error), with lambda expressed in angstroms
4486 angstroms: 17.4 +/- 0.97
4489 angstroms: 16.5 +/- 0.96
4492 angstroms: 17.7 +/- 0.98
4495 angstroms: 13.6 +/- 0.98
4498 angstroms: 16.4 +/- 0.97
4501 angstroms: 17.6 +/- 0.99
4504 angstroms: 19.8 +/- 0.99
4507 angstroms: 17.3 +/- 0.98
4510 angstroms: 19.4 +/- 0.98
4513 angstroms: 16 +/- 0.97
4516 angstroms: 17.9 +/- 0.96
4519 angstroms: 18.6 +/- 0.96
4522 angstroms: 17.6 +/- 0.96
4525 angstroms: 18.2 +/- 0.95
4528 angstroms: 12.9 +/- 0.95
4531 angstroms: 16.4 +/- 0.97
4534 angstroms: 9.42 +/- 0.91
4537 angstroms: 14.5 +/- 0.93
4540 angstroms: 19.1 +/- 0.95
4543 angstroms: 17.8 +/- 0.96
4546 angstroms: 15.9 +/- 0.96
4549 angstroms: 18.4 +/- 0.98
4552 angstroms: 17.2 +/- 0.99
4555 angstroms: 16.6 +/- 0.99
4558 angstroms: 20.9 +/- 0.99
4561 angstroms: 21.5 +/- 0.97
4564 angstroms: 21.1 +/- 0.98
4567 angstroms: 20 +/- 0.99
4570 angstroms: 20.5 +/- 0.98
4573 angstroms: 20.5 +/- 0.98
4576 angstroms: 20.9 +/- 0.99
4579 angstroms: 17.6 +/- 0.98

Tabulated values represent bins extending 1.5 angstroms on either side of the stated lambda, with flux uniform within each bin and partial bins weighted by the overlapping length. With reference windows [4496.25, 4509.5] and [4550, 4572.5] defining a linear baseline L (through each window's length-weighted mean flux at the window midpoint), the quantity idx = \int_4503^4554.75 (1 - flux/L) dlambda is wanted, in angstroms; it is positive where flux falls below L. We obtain 5.0 angstroms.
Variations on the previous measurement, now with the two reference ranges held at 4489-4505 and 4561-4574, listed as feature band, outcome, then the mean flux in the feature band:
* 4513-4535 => 2.7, 16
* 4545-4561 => 1.4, 18.2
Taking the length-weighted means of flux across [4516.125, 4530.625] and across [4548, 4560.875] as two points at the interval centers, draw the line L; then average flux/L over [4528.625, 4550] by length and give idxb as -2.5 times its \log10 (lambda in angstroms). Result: 0.13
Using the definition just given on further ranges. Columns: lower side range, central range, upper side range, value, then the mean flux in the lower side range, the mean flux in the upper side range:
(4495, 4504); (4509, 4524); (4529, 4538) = -0.181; 16.9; 13.4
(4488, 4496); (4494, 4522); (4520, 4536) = -0.126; 16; 15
